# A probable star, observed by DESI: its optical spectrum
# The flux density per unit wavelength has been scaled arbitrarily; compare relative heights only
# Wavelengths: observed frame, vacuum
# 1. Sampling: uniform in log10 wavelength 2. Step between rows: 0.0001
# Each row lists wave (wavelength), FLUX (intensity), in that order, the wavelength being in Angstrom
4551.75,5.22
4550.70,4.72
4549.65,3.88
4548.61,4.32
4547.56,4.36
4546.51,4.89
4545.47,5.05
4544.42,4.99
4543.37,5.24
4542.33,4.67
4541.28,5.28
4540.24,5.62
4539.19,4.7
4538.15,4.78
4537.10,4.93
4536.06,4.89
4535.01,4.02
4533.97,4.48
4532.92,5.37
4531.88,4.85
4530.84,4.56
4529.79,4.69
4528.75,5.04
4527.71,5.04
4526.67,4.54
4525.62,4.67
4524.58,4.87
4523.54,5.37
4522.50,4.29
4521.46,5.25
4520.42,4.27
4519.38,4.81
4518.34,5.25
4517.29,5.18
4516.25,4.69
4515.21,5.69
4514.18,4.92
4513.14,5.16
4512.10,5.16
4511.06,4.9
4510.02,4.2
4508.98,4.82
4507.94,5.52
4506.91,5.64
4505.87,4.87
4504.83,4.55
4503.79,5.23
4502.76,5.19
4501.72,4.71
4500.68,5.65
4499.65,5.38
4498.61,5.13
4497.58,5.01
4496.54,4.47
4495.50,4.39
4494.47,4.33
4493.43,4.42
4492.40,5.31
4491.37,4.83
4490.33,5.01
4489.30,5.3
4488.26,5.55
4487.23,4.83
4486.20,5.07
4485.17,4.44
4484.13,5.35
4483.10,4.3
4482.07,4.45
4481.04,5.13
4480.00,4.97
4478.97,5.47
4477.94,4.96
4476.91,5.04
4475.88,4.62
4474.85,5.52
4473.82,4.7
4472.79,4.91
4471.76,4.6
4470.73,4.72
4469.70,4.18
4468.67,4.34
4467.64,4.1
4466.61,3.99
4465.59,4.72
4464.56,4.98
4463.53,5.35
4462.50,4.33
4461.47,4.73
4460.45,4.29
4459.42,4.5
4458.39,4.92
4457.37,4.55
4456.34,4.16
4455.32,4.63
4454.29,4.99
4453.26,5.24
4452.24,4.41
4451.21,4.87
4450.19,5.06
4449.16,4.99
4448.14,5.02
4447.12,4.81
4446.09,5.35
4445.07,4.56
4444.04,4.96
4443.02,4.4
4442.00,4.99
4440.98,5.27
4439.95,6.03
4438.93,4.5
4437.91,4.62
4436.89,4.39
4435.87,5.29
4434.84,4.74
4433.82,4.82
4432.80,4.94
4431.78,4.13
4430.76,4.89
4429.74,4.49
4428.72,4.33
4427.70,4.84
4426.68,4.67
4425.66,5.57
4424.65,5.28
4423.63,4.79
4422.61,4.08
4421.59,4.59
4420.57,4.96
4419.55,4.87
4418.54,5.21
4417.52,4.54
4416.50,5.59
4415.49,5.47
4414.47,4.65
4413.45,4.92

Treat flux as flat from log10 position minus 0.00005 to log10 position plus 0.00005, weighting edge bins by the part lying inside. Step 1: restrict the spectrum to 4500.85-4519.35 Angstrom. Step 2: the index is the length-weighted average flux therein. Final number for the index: 5.04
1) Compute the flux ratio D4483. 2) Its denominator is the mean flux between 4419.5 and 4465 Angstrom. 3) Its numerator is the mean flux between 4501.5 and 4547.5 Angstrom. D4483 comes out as 1.03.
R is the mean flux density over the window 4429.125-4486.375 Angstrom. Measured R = 4.78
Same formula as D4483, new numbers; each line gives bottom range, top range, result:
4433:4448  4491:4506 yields 1.00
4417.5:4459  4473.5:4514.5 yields 1.03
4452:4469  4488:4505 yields 1.08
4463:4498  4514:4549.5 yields 1.01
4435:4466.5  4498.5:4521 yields 1.05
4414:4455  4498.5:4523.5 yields 1.03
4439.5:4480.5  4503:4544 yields 1.03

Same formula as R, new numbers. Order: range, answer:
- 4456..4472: 4.53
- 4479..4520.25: 4.97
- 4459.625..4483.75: 4.71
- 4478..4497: 4.87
